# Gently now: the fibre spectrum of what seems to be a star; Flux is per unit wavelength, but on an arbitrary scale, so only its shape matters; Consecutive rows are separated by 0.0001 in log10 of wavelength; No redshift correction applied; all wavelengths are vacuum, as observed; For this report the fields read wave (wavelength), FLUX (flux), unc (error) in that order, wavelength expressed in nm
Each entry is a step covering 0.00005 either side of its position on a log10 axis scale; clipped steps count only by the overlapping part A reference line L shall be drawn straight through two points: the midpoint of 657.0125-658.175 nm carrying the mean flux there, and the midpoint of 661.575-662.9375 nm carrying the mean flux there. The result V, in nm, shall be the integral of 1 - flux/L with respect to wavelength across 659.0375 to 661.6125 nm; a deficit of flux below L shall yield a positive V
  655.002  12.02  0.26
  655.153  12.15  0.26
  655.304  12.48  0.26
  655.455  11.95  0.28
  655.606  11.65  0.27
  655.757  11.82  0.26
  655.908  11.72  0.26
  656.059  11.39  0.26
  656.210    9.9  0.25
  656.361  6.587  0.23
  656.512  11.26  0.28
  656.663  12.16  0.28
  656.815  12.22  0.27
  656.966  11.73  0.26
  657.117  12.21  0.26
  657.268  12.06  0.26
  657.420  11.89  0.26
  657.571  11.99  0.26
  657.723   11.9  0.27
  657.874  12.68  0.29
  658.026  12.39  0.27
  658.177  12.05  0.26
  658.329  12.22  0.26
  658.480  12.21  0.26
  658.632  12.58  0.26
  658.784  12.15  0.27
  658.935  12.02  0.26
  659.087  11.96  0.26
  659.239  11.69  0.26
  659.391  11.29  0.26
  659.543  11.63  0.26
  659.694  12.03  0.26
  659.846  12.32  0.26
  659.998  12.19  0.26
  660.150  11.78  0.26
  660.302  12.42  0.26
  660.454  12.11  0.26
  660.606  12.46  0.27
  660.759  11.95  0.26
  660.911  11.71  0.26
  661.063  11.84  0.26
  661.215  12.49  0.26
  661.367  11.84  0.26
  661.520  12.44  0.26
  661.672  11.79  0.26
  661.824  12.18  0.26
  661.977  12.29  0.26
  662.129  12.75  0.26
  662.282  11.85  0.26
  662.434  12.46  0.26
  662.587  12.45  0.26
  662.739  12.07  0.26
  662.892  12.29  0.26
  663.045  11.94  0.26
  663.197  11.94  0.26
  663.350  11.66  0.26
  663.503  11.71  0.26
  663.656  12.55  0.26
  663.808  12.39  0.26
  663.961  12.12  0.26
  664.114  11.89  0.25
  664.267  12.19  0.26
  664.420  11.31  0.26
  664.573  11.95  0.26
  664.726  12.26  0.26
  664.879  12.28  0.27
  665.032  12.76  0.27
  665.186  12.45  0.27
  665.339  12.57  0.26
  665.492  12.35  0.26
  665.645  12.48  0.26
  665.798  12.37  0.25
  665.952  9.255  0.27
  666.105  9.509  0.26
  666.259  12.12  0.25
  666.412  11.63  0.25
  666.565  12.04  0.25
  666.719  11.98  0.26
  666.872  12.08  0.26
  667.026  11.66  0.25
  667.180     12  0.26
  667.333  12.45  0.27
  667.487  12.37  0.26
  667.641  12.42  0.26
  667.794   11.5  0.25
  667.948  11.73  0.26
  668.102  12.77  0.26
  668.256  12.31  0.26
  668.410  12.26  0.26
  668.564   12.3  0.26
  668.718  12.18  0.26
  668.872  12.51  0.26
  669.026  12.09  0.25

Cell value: 0.041 nm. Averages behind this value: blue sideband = 12.1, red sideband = 12.2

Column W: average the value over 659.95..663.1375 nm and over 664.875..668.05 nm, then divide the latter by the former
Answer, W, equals 1.0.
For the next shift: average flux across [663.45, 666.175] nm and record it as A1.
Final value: 11.9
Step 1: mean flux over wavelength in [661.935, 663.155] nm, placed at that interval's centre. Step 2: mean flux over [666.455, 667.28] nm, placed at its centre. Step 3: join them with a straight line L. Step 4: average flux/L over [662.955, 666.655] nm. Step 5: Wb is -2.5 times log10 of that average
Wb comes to 0.02 mag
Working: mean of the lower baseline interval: 12.3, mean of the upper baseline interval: 12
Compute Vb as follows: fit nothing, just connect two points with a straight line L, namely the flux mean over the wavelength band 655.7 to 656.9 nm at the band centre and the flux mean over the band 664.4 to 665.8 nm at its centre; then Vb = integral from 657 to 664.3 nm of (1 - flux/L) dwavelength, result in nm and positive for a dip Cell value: -0.33 nm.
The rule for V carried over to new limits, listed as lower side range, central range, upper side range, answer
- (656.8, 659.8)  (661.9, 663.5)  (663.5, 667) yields -0.02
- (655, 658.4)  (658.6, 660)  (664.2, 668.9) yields -0.02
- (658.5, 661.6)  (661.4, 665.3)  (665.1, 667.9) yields -0.07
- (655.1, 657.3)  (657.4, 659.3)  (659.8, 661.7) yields -0.07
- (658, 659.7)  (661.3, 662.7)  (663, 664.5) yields -0.03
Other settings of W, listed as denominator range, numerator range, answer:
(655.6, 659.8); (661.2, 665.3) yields 1.04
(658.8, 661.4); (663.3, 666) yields 1.01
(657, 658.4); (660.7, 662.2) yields 1.00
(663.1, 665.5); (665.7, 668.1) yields 0.96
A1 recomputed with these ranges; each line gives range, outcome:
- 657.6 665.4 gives 12.1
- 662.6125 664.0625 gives 12.1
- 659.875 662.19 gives 12.1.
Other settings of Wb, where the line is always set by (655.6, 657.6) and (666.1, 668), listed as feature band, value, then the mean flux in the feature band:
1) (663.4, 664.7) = -0.027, 12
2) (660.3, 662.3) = -0.053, 12.1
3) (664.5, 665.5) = -0.054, 12.4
